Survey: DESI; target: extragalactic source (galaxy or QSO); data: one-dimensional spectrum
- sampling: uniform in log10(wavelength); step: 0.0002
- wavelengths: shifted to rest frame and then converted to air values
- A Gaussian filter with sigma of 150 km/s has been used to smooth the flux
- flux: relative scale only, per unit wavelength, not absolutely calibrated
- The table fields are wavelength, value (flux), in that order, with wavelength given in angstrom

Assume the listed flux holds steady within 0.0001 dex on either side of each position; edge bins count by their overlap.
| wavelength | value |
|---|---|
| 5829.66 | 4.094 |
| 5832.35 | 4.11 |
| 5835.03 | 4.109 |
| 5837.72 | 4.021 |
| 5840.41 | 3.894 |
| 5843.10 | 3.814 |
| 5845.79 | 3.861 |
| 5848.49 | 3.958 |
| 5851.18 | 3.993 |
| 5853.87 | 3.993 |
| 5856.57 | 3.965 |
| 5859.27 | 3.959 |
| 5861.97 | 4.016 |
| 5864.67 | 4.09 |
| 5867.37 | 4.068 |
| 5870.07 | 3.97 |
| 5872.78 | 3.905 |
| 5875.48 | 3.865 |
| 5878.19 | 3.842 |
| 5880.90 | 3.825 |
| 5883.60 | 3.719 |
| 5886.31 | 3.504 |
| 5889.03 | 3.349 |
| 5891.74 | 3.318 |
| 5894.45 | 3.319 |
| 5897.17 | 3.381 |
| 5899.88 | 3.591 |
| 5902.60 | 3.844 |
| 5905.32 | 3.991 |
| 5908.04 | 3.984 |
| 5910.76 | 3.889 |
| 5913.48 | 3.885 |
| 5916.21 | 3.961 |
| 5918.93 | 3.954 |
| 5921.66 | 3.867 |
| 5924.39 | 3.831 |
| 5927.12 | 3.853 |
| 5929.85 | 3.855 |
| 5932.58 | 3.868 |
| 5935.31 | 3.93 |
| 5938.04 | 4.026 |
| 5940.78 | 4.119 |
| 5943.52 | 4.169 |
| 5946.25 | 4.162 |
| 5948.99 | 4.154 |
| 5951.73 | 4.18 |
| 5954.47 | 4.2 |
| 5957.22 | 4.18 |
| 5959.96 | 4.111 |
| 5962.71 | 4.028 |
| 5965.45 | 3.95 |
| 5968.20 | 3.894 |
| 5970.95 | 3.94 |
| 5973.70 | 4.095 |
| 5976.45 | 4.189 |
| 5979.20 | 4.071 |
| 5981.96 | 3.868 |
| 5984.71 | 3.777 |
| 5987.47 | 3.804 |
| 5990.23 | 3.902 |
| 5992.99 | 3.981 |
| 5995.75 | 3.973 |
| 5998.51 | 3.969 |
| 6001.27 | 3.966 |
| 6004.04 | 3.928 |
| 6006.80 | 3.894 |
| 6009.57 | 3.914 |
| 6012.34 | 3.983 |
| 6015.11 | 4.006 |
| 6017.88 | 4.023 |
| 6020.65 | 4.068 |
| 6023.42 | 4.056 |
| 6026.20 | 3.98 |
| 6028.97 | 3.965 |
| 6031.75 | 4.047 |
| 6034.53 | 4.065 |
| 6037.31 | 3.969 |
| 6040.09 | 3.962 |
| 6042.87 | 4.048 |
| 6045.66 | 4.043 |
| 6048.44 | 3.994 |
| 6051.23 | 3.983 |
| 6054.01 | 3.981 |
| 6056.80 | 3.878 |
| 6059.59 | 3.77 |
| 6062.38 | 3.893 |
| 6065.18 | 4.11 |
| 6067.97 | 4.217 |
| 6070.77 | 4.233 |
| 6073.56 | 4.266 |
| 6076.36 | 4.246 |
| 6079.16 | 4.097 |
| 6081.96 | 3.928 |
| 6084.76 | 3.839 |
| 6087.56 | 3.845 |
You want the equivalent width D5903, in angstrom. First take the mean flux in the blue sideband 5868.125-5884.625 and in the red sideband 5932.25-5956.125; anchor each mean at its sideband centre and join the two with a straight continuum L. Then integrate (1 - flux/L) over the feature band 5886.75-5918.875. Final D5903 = 2.2 angstrom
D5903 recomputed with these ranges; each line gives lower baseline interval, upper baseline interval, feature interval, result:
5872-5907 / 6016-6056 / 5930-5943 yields -0.8 angstrom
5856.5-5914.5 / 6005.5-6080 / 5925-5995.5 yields -2.0 angstrom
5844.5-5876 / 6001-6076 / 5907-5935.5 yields 0.7 angstrom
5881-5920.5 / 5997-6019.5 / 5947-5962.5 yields -1.3 angstrom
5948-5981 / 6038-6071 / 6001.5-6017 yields 0.3 angstrom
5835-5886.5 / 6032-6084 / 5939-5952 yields -0.6 angstrom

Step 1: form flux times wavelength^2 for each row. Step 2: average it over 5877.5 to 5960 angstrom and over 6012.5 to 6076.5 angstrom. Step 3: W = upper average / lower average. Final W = 1.1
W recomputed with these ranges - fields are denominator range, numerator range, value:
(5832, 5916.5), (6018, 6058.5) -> 1.10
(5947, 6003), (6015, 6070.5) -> 1.02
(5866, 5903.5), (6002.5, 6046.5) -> 1.14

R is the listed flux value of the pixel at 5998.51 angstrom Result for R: 3.969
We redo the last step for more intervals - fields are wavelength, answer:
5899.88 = 3.591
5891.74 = 3.318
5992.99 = 3.981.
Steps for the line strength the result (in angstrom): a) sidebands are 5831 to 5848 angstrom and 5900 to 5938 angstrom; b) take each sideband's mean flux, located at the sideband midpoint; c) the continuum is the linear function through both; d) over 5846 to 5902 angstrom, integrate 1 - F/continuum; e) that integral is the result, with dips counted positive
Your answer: 2.17 angstrom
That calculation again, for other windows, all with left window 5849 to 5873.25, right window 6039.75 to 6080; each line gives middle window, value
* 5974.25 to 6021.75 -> 0.8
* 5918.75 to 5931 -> 0.5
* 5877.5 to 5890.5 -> 1.2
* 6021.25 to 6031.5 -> 0.1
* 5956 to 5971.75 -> 0.0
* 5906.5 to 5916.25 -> 0.2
